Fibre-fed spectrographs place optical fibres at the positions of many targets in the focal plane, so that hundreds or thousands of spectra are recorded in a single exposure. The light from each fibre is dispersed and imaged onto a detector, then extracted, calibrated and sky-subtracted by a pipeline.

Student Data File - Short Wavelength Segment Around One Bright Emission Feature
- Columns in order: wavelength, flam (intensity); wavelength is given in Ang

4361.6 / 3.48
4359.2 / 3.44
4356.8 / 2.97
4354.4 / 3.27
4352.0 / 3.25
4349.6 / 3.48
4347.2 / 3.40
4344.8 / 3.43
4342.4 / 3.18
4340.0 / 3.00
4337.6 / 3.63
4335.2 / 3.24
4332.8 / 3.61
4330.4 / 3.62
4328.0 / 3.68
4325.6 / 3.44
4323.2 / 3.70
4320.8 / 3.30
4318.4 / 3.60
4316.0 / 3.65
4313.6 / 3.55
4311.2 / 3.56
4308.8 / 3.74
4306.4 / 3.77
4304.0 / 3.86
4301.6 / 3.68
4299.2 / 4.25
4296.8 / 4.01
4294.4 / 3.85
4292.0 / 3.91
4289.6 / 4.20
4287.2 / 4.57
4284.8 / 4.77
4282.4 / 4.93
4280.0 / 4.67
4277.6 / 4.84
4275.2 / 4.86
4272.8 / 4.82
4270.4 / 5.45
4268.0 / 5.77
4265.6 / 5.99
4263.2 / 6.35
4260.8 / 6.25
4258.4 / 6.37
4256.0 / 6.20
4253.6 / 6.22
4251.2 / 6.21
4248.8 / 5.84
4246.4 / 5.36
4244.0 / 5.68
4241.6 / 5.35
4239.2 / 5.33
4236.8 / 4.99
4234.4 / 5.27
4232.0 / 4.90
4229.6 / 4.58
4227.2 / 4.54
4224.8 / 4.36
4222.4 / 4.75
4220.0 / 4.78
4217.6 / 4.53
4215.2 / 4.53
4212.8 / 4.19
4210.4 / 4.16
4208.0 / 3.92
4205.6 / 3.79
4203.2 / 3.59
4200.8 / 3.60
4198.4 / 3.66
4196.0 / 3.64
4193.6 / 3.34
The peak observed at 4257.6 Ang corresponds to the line C IV 1549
